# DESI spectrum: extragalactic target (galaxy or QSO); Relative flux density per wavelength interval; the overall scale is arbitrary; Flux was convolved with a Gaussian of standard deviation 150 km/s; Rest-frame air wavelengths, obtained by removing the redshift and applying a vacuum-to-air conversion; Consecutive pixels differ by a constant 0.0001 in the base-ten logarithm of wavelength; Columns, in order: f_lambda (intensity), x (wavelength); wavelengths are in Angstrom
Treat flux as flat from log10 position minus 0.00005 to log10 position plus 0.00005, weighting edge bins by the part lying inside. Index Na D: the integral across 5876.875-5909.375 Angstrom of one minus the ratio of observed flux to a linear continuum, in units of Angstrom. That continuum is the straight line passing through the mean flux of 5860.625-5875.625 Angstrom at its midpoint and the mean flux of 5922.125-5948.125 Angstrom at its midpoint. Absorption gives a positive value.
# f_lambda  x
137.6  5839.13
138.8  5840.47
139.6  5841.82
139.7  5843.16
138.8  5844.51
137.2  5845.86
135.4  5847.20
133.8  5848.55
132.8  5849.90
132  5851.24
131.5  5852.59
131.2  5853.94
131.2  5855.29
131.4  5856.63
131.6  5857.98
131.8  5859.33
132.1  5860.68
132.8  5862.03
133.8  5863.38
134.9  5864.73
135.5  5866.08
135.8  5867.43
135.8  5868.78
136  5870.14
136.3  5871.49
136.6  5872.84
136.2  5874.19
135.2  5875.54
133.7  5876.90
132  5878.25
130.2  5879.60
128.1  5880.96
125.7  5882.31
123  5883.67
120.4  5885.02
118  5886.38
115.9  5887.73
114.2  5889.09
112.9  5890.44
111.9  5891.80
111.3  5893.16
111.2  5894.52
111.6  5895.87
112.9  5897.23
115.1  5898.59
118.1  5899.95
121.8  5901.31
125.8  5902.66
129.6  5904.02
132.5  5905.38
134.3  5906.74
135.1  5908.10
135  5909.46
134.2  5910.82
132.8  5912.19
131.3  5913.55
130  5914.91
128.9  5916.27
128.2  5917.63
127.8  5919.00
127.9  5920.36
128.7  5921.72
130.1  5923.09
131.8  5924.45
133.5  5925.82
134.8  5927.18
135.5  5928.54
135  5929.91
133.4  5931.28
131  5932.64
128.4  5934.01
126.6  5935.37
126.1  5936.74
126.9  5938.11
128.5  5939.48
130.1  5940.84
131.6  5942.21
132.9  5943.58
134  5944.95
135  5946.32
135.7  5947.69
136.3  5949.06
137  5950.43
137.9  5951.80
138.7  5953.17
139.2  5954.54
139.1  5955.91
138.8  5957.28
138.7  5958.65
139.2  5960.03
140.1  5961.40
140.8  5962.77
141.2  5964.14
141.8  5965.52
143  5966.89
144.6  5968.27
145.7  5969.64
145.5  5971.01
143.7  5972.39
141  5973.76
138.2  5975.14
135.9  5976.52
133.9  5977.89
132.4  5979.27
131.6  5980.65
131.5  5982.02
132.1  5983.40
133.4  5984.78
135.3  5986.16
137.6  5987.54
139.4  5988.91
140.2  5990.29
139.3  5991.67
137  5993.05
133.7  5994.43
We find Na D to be 2.9 Angstrom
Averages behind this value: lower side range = 135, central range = 122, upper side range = 132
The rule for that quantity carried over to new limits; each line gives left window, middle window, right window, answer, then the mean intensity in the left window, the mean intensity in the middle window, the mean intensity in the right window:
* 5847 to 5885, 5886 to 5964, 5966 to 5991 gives 3.5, 132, 129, 138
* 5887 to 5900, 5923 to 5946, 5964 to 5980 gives -0.7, 113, 131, 140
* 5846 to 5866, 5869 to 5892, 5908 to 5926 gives 0.9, 133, 127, 131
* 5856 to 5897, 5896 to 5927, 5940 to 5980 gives 0.8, 127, 128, 138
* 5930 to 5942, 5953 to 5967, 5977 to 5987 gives -0.9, 129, 140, 133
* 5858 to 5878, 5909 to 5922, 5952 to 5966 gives 0.6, 135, 130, 140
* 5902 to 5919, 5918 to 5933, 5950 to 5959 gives 0.2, 131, 132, 139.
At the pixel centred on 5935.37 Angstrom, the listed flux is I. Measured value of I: 126.6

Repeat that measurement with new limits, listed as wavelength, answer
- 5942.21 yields 131.6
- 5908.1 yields 135.1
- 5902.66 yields 125.8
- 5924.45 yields 131.8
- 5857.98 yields 131.6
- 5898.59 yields 115.1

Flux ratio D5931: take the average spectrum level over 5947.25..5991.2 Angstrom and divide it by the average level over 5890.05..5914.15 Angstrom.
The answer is 1.1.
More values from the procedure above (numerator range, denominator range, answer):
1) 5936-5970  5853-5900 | 1.08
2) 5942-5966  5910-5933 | 1.05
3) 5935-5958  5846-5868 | 1.01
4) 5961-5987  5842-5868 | 1.03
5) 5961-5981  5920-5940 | 1.07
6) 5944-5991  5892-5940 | 1.08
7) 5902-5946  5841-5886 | 0.99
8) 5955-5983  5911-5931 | 1.06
